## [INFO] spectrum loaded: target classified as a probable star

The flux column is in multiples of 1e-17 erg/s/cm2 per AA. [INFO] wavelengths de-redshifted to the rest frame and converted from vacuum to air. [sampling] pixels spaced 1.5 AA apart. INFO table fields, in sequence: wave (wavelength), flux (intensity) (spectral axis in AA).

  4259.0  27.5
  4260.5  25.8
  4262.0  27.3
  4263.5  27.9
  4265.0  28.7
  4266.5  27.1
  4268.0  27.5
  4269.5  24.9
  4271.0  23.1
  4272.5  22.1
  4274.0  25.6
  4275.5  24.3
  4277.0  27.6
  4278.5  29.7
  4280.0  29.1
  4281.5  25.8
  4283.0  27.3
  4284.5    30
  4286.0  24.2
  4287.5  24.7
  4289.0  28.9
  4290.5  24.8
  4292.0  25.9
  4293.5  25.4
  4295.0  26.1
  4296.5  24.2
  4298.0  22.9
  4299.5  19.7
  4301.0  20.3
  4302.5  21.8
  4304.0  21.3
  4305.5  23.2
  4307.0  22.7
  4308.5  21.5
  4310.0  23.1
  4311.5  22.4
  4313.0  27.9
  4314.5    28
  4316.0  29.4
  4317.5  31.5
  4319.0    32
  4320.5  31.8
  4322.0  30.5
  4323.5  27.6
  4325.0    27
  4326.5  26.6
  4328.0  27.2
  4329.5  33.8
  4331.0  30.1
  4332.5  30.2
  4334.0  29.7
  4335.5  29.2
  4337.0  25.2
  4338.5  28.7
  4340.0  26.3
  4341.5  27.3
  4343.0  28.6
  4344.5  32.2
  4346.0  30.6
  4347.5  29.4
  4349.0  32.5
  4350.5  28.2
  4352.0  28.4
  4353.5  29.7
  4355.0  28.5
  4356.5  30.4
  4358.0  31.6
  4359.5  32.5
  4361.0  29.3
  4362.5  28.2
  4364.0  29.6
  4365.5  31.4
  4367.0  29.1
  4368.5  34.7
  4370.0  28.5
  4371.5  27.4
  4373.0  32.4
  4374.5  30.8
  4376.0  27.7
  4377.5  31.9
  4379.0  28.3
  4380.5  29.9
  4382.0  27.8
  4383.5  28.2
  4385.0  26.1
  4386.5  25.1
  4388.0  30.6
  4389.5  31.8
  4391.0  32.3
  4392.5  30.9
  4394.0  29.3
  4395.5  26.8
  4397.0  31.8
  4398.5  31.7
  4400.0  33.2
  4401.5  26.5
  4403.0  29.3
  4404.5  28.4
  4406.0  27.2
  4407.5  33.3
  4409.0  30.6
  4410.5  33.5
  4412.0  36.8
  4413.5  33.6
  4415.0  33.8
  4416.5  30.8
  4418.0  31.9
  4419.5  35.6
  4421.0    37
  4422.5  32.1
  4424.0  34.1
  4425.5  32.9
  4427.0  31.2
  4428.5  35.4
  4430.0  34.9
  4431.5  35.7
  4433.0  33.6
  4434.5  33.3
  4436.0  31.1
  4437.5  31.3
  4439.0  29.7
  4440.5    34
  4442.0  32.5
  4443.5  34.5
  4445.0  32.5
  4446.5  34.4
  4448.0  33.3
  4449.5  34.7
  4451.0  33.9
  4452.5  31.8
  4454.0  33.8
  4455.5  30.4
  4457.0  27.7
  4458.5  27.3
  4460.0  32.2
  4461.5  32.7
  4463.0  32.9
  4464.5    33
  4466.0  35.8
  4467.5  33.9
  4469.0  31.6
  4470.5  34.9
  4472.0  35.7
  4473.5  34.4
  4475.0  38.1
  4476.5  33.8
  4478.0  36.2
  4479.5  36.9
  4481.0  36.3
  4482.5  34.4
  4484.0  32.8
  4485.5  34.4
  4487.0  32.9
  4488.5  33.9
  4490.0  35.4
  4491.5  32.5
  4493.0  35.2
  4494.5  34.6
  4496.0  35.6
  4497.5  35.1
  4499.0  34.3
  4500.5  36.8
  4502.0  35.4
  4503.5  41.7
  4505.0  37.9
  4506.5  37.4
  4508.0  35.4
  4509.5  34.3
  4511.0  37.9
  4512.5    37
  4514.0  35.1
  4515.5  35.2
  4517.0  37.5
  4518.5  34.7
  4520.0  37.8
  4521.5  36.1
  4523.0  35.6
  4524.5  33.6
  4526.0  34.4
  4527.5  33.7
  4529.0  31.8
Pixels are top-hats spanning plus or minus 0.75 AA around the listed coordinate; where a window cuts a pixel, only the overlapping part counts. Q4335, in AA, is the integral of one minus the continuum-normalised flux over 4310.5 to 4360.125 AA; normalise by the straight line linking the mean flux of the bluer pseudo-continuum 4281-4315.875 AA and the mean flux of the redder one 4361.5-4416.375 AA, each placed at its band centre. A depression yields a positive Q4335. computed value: -4.4 AA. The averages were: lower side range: 24.5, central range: 29.2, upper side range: 30.2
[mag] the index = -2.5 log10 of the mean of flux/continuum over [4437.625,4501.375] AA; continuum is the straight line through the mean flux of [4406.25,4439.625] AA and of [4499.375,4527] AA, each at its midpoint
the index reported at 0.03 mag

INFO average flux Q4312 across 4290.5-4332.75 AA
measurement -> 26.1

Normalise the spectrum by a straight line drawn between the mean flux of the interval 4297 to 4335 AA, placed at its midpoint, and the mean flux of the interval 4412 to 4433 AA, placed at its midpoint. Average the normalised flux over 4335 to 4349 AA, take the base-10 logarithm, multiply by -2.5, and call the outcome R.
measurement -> -0.02 mag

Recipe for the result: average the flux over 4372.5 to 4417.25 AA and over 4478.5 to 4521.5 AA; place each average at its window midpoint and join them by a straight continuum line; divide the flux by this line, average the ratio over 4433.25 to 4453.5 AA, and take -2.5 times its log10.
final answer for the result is 0.00 mag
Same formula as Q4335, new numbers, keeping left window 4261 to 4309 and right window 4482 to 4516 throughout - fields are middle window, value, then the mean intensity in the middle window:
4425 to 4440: -0.3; 32.9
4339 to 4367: -1.2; 29.7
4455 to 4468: 0.7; 31.8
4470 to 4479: -0.3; 35.6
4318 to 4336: -1.6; 29.7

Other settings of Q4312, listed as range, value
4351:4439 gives 31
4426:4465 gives 32.6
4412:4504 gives 33.8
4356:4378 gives 30.3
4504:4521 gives 36.5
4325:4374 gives 29.6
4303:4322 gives 26.3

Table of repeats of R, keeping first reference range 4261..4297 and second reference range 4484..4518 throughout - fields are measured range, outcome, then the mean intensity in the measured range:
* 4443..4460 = 0.05 mag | 32.2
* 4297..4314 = 0.21 mag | 22.5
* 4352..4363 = -0.01 mag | 30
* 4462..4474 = 0.01 mag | 34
